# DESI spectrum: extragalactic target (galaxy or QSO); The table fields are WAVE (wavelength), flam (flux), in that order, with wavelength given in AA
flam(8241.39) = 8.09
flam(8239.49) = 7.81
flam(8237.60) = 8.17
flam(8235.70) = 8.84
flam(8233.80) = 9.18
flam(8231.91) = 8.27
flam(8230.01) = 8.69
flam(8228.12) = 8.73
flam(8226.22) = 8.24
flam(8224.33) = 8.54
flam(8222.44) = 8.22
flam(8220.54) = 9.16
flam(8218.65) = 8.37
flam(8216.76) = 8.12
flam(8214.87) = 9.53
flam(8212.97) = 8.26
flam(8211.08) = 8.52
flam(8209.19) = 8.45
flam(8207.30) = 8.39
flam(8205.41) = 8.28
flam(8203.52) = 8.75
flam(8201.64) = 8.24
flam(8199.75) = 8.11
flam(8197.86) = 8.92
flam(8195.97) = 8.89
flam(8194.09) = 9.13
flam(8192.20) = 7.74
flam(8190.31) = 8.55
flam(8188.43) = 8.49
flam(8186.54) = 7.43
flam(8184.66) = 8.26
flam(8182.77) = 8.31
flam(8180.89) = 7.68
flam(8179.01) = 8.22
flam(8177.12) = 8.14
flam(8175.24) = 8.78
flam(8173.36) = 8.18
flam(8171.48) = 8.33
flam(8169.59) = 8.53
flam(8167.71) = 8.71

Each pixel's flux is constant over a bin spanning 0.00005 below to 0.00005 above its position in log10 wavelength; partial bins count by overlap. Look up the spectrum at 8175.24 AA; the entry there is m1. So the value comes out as 8.78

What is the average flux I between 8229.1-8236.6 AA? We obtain 8.74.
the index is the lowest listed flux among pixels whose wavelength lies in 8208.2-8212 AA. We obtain 8.45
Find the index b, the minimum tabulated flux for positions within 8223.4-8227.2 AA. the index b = 8.24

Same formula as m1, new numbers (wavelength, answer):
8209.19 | 8.45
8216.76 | 8.12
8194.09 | 9.13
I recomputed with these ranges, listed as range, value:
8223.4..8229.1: 8.51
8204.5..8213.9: 8.38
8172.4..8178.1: 8.37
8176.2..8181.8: 8.01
